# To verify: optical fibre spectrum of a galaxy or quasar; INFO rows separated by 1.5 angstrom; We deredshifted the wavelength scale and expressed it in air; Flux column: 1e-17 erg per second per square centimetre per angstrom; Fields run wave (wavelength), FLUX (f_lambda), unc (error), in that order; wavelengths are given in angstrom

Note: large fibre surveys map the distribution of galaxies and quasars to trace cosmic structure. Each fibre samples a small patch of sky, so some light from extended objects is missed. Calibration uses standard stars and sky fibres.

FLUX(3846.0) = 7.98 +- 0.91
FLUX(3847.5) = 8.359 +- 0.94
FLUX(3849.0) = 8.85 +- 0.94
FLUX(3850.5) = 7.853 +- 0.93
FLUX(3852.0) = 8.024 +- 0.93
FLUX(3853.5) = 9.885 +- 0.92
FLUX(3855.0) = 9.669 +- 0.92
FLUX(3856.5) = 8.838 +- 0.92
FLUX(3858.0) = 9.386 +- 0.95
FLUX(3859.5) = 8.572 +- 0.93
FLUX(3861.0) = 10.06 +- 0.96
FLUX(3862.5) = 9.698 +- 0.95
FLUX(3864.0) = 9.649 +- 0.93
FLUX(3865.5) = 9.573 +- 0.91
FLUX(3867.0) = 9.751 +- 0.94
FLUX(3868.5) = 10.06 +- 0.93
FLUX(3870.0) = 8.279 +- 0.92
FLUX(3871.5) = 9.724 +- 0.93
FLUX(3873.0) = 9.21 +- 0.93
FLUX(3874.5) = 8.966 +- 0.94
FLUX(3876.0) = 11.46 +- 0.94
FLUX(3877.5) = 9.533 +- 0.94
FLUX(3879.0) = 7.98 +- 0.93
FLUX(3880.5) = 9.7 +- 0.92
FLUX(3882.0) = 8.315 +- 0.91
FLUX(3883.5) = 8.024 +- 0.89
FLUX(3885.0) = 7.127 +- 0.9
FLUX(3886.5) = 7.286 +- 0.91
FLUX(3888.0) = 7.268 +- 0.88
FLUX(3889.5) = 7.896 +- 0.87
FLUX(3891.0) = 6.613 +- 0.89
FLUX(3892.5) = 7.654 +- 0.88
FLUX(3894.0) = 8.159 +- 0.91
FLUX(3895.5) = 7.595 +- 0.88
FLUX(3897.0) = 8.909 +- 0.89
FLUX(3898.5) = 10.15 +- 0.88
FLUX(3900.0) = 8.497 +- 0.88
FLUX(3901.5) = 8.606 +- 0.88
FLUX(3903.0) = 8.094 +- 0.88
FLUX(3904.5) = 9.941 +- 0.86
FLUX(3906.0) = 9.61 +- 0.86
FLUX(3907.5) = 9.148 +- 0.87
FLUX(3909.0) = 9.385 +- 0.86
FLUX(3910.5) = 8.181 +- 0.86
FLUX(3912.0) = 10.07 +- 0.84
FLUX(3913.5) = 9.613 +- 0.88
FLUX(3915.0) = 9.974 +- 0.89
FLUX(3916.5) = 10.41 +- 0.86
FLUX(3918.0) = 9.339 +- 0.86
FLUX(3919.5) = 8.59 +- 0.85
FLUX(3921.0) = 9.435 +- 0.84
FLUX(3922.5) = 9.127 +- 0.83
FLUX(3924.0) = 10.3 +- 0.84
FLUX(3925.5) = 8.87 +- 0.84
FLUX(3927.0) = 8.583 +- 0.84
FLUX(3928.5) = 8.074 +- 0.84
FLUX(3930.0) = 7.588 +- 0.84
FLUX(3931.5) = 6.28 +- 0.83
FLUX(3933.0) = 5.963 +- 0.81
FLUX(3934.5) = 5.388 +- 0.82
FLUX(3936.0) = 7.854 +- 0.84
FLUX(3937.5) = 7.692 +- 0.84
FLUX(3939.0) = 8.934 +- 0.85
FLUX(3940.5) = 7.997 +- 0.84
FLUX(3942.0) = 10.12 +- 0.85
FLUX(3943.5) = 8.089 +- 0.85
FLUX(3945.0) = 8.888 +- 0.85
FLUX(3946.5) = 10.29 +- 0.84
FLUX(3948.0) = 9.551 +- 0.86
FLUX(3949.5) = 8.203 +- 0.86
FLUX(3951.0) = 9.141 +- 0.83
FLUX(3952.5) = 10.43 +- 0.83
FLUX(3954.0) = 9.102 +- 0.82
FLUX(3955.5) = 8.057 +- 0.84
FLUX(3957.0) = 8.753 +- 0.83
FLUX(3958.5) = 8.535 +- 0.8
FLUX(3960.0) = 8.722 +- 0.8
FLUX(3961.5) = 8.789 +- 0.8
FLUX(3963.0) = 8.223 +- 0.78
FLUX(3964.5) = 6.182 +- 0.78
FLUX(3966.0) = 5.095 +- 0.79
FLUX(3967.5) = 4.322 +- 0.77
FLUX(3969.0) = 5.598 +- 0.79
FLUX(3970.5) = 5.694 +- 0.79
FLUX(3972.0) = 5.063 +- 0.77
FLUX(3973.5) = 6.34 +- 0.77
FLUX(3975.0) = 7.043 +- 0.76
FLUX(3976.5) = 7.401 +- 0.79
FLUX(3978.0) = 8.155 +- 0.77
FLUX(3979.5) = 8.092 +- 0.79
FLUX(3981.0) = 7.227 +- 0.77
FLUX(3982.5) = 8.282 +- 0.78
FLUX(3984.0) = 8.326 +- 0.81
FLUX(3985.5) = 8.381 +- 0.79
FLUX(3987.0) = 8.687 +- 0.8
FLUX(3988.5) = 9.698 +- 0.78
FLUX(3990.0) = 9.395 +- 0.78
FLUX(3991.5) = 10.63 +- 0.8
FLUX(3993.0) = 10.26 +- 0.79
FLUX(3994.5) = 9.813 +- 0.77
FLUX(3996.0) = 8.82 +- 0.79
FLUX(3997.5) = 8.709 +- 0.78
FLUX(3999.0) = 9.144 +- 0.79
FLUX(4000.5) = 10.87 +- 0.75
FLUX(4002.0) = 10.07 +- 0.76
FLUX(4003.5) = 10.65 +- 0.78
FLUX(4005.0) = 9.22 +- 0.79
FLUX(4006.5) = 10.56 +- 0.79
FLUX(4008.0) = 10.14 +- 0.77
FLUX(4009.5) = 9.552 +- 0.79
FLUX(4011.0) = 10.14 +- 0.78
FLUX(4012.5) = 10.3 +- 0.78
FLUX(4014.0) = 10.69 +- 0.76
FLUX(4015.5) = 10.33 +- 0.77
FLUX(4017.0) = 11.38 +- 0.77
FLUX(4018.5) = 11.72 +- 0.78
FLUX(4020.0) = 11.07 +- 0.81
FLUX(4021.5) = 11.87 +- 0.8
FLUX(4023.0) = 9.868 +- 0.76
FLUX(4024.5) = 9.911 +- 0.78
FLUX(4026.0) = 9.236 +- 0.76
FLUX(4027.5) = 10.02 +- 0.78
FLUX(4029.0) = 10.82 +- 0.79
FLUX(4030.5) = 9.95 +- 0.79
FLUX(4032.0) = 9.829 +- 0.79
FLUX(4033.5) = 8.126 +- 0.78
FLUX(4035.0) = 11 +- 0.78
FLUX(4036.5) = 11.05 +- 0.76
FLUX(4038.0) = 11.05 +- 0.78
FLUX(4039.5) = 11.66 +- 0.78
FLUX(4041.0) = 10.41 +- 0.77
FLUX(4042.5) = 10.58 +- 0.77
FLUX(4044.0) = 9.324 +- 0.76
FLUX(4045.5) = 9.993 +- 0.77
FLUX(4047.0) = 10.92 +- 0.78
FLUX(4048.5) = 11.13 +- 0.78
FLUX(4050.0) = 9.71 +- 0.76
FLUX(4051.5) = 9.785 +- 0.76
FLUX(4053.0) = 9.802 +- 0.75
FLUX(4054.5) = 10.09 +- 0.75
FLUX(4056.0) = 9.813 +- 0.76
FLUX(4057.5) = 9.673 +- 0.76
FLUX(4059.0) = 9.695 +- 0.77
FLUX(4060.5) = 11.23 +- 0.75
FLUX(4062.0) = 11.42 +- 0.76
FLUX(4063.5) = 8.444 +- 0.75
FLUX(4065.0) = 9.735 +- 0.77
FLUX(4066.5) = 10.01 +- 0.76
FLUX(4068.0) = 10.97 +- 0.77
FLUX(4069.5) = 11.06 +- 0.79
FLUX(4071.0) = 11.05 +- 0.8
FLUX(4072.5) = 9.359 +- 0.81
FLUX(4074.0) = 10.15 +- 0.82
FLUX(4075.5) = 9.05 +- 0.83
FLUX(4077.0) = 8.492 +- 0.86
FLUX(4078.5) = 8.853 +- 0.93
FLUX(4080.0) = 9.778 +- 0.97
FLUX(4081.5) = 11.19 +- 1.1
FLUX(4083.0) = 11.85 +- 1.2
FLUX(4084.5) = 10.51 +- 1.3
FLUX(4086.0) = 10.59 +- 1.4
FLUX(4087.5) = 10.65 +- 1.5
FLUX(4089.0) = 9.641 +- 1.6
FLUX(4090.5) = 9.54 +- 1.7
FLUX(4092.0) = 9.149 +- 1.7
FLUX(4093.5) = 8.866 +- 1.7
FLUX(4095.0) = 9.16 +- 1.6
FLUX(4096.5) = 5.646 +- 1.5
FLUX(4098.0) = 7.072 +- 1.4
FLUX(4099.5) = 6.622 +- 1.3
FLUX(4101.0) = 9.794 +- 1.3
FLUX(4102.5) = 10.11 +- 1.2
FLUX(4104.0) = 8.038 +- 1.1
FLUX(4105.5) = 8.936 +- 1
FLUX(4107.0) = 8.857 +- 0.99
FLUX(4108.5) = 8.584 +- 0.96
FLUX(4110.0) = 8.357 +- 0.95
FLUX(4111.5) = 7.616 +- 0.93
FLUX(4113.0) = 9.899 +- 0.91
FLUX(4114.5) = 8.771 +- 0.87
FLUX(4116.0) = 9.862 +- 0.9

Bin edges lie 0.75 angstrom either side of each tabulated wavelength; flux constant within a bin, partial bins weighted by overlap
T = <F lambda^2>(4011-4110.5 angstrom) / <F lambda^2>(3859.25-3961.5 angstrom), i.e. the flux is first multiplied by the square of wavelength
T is 1.22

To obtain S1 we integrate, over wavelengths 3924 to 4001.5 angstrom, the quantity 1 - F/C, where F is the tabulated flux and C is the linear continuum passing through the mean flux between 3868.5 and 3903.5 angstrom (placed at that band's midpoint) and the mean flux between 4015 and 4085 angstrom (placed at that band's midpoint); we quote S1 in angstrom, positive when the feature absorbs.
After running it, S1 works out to 9.71 angstrom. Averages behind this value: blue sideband 8.52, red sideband 10.3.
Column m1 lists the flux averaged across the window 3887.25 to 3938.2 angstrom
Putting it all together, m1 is 8.5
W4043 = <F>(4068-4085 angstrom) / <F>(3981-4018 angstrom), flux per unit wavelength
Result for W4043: 1.05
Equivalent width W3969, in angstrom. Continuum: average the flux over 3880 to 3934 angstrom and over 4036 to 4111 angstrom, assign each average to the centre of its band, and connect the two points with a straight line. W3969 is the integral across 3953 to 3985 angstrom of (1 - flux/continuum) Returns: 5.9 angstrom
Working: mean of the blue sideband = 8.55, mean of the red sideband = 9.74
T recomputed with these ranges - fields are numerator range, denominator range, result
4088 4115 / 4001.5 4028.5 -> 0.87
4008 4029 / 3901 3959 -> 1.25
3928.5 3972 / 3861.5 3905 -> 0.92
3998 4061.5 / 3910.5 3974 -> 1.32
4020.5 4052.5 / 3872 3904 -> 1.31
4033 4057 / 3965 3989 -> 1.51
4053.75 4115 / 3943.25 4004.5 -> 1.20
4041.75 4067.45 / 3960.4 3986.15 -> 1.51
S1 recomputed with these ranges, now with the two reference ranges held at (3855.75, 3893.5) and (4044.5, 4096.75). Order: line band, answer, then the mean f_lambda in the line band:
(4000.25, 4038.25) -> -2.72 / 10.3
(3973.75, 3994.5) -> 1.94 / 8.57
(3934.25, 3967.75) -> 3.51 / 8.29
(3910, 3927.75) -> -0.62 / 9.39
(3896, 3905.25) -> -0.02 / 8.99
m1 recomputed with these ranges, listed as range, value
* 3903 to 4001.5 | 8.44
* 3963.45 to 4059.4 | 9.34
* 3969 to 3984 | 7.03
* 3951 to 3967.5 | 8.06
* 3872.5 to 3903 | 8.43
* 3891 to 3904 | 8.38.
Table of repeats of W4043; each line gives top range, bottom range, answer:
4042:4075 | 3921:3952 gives 1.21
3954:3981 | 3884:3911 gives 0.85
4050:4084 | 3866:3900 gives 1.17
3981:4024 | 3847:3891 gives 1.11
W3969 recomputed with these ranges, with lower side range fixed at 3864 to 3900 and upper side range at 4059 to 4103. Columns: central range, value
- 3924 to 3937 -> 2.06 angstrom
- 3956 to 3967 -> 1.67 angstrom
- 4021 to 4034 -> -0.79 angstrom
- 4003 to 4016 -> -1.20 angstrom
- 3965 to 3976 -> 4.18 angstrom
